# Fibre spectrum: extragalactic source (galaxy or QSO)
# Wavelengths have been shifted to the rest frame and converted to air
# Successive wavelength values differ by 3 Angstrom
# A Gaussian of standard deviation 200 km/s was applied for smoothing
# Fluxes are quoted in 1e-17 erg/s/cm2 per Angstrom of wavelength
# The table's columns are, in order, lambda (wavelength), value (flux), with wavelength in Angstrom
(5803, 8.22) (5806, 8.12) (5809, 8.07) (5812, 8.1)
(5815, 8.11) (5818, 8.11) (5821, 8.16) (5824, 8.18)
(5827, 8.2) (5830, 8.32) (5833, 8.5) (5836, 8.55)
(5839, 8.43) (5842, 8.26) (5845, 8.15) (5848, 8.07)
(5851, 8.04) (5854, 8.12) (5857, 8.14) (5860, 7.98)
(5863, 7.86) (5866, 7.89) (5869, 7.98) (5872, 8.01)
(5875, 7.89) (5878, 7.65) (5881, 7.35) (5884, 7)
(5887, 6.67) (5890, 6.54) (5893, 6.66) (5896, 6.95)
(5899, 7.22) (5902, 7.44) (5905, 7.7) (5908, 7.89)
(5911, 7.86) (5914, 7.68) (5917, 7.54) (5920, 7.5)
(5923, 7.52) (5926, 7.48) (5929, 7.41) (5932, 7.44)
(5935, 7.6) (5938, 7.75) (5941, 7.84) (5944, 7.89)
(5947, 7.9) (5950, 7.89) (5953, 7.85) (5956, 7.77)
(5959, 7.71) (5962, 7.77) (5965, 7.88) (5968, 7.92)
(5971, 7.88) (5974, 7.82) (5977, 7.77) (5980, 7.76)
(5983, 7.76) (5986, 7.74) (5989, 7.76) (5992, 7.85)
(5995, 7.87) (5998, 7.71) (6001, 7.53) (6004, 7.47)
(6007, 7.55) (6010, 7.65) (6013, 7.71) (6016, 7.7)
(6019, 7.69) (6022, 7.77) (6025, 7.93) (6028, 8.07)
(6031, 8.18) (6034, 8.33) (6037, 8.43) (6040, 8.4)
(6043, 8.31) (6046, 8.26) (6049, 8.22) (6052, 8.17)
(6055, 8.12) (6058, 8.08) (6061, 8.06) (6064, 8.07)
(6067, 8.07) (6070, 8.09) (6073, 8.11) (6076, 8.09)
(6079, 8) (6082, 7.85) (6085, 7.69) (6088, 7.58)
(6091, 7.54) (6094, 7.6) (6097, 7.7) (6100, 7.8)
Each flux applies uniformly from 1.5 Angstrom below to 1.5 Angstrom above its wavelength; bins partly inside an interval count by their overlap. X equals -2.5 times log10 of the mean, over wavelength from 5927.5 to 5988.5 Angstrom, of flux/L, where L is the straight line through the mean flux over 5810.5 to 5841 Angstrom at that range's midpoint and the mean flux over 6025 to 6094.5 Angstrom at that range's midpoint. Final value 0.05 mag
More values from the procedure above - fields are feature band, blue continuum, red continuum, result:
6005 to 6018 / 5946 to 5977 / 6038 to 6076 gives 0.05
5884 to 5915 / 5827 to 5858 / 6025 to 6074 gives 0.14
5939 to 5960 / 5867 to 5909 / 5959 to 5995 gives -0.02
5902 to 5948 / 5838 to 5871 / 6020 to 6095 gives 0.06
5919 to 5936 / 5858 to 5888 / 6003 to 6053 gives 0.04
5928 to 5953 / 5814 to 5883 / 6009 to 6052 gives 0.05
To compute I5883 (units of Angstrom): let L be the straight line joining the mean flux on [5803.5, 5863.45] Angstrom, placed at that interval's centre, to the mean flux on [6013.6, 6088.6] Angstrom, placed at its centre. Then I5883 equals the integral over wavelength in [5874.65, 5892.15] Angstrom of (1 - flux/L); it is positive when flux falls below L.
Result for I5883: 2.2 Angstrom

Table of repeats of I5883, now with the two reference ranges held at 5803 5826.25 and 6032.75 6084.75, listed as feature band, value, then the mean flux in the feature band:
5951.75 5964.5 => 0.6 Angstrom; 7.78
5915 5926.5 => 0.9 Angstrom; 7.52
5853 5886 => 1.4 Angstrom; 7.78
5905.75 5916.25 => 0.5 Angstrom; 7.78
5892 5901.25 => 1.3 Angstrom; 7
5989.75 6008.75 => 1.1 Angstrom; 7.67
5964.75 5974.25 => 0.3 Angstrom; 7.88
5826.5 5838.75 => -0.4 Angstrom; 8.41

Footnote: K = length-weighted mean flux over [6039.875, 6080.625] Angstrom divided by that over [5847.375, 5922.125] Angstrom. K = 1.07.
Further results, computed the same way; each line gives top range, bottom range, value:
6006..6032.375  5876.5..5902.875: 1.11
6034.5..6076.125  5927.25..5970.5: 1.05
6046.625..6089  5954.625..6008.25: 1.04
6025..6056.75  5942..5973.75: 1.05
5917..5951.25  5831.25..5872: 0.94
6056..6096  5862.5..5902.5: 1.08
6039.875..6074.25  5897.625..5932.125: 1.08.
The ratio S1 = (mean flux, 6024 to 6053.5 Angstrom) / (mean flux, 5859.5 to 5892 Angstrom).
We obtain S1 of 1.1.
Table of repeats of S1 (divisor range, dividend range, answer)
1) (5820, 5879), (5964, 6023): 0.95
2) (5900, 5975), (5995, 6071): 1.03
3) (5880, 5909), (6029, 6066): 1.15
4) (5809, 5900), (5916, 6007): 0.98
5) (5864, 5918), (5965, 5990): 1.05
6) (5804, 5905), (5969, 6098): 1.01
